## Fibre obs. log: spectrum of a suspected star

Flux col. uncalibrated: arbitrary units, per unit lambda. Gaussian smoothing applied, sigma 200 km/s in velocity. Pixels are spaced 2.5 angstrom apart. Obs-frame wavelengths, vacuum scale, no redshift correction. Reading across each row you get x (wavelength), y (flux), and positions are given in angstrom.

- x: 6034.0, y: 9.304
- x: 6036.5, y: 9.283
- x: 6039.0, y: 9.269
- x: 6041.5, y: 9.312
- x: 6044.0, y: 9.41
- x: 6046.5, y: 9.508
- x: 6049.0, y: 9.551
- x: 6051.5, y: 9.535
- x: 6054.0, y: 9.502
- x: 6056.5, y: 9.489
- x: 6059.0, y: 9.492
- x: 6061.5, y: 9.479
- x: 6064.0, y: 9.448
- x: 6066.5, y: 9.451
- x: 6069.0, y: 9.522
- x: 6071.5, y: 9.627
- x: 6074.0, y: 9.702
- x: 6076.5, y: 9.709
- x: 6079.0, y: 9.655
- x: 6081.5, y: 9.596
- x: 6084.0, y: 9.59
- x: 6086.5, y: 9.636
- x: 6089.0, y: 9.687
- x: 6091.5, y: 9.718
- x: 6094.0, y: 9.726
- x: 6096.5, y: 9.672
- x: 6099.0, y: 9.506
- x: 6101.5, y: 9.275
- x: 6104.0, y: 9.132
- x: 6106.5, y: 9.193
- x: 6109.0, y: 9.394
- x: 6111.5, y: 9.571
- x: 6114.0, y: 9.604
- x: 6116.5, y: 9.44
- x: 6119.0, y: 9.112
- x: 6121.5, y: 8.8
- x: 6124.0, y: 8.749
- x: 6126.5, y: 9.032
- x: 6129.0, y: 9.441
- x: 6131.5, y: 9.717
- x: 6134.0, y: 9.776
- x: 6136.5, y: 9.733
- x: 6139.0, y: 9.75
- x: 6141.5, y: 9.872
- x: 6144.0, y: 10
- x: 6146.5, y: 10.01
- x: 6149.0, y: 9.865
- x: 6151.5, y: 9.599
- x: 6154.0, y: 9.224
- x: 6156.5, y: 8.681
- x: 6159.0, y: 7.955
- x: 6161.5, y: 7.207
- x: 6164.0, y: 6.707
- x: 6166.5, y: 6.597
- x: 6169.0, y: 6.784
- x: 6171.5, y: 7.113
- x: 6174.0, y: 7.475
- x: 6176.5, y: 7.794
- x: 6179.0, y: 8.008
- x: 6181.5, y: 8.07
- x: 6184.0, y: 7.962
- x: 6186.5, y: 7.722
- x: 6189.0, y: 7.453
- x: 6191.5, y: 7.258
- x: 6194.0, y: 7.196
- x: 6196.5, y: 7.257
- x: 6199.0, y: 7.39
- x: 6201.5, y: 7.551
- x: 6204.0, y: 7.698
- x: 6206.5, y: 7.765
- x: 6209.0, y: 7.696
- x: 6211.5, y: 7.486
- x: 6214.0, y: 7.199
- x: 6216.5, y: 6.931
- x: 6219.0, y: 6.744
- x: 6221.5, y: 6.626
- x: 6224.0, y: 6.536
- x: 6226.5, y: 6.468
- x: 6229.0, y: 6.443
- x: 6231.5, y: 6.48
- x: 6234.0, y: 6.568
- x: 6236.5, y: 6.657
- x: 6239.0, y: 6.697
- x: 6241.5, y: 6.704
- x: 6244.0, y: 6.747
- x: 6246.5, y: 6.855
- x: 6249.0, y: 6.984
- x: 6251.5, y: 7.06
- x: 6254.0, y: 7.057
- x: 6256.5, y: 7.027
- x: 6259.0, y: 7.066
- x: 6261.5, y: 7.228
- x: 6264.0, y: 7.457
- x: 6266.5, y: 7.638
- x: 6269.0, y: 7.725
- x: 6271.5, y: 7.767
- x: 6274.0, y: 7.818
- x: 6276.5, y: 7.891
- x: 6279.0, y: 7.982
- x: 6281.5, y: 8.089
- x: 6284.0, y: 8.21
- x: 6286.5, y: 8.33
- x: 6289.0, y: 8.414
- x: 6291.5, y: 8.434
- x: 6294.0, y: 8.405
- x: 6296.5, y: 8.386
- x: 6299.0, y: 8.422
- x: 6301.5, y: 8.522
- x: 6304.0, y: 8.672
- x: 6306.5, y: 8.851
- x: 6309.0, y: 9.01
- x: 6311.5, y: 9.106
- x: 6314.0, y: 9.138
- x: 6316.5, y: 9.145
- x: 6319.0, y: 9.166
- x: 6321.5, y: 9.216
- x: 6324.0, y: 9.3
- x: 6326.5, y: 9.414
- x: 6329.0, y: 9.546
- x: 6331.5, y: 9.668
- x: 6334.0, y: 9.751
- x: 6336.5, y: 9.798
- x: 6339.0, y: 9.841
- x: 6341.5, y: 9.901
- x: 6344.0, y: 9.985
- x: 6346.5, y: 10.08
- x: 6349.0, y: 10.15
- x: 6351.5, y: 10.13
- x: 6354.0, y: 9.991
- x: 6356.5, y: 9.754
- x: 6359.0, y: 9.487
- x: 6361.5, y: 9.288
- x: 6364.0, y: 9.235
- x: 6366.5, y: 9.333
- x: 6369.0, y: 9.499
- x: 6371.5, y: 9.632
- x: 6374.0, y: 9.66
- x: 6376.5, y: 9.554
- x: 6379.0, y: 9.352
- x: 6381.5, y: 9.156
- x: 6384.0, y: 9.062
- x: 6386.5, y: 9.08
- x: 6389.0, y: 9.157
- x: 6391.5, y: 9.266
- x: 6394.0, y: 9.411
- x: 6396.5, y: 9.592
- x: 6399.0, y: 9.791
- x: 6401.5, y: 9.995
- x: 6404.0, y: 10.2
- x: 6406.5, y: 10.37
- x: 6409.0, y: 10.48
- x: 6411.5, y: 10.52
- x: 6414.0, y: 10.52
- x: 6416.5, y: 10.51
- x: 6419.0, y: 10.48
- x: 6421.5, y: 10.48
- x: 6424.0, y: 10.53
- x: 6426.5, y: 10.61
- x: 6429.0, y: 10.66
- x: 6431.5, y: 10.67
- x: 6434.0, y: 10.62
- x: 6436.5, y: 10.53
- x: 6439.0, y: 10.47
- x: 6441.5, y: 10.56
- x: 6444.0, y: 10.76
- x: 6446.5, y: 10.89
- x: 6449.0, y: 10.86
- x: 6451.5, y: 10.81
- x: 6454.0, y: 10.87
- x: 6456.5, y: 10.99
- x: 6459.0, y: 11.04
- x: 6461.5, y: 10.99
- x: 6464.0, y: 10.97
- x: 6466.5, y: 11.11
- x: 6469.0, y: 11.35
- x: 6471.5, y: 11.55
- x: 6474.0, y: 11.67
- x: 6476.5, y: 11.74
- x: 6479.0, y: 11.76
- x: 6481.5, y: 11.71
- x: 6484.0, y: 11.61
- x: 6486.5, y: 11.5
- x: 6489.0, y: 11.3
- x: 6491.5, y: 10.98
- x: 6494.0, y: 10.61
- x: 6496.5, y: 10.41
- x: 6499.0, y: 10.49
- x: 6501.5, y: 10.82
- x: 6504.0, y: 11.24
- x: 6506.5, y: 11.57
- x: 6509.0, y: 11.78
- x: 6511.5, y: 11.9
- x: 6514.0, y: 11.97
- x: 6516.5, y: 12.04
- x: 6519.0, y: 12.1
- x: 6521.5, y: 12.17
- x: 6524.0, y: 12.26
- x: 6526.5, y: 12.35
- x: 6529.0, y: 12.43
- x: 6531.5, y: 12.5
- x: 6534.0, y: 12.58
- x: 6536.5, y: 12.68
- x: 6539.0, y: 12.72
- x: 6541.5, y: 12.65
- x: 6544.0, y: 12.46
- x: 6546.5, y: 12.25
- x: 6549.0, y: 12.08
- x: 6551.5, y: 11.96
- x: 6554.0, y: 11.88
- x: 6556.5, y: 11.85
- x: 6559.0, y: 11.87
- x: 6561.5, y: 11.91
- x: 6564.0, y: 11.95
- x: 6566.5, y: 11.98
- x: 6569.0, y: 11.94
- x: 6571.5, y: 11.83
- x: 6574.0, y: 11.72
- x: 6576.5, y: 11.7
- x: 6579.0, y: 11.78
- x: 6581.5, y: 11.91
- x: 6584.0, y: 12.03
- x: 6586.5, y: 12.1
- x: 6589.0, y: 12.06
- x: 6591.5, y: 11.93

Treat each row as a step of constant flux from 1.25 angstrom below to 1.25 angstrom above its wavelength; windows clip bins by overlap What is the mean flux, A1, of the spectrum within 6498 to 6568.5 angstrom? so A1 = 12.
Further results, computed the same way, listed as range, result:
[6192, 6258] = 7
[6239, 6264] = 6.98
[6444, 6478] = 11.1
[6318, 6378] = 9.64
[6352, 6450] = 10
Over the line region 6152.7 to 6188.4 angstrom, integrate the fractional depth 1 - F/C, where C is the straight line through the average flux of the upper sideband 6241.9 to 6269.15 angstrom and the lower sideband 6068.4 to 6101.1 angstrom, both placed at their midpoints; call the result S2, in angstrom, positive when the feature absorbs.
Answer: 3.04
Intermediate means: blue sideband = 9.63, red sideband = 7.13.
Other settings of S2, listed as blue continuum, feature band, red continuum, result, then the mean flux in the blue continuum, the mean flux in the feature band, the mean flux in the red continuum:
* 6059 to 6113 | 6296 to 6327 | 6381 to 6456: 3.3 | 9.54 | 8.95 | 10.2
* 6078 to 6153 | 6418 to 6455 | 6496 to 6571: 2.4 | 9.53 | 10.7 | 12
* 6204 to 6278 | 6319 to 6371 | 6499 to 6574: -4.9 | 7.09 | 9.66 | 12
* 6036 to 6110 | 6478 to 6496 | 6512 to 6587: 0.7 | 9.5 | 11.3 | 12.1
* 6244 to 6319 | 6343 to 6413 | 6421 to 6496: -0.4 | 8.02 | 9.69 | 11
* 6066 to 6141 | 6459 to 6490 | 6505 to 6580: 0.7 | 9.49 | 11.4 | 12.1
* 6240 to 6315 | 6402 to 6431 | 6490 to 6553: -0.9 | 7.89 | 10.5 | 11.9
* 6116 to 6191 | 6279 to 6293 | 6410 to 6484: 2.0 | 8.57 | 8.27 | 10.9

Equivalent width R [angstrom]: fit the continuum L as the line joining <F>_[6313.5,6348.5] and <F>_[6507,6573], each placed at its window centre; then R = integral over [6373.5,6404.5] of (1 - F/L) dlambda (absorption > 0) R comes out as 2.5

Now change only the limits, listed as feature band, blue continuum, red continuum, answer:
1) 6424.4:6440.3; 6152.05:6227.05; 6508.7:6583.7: 0.0 angstrom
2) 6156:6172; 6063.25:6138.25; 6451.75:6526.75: 4.2 angstrom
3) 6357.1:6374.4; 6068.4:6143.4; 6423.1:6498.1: 1.9 angstrom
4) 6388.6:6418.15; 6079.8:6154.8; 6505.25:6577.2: 3.3 angstrom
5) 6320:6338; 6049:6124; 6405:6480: 1.5 angstrom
